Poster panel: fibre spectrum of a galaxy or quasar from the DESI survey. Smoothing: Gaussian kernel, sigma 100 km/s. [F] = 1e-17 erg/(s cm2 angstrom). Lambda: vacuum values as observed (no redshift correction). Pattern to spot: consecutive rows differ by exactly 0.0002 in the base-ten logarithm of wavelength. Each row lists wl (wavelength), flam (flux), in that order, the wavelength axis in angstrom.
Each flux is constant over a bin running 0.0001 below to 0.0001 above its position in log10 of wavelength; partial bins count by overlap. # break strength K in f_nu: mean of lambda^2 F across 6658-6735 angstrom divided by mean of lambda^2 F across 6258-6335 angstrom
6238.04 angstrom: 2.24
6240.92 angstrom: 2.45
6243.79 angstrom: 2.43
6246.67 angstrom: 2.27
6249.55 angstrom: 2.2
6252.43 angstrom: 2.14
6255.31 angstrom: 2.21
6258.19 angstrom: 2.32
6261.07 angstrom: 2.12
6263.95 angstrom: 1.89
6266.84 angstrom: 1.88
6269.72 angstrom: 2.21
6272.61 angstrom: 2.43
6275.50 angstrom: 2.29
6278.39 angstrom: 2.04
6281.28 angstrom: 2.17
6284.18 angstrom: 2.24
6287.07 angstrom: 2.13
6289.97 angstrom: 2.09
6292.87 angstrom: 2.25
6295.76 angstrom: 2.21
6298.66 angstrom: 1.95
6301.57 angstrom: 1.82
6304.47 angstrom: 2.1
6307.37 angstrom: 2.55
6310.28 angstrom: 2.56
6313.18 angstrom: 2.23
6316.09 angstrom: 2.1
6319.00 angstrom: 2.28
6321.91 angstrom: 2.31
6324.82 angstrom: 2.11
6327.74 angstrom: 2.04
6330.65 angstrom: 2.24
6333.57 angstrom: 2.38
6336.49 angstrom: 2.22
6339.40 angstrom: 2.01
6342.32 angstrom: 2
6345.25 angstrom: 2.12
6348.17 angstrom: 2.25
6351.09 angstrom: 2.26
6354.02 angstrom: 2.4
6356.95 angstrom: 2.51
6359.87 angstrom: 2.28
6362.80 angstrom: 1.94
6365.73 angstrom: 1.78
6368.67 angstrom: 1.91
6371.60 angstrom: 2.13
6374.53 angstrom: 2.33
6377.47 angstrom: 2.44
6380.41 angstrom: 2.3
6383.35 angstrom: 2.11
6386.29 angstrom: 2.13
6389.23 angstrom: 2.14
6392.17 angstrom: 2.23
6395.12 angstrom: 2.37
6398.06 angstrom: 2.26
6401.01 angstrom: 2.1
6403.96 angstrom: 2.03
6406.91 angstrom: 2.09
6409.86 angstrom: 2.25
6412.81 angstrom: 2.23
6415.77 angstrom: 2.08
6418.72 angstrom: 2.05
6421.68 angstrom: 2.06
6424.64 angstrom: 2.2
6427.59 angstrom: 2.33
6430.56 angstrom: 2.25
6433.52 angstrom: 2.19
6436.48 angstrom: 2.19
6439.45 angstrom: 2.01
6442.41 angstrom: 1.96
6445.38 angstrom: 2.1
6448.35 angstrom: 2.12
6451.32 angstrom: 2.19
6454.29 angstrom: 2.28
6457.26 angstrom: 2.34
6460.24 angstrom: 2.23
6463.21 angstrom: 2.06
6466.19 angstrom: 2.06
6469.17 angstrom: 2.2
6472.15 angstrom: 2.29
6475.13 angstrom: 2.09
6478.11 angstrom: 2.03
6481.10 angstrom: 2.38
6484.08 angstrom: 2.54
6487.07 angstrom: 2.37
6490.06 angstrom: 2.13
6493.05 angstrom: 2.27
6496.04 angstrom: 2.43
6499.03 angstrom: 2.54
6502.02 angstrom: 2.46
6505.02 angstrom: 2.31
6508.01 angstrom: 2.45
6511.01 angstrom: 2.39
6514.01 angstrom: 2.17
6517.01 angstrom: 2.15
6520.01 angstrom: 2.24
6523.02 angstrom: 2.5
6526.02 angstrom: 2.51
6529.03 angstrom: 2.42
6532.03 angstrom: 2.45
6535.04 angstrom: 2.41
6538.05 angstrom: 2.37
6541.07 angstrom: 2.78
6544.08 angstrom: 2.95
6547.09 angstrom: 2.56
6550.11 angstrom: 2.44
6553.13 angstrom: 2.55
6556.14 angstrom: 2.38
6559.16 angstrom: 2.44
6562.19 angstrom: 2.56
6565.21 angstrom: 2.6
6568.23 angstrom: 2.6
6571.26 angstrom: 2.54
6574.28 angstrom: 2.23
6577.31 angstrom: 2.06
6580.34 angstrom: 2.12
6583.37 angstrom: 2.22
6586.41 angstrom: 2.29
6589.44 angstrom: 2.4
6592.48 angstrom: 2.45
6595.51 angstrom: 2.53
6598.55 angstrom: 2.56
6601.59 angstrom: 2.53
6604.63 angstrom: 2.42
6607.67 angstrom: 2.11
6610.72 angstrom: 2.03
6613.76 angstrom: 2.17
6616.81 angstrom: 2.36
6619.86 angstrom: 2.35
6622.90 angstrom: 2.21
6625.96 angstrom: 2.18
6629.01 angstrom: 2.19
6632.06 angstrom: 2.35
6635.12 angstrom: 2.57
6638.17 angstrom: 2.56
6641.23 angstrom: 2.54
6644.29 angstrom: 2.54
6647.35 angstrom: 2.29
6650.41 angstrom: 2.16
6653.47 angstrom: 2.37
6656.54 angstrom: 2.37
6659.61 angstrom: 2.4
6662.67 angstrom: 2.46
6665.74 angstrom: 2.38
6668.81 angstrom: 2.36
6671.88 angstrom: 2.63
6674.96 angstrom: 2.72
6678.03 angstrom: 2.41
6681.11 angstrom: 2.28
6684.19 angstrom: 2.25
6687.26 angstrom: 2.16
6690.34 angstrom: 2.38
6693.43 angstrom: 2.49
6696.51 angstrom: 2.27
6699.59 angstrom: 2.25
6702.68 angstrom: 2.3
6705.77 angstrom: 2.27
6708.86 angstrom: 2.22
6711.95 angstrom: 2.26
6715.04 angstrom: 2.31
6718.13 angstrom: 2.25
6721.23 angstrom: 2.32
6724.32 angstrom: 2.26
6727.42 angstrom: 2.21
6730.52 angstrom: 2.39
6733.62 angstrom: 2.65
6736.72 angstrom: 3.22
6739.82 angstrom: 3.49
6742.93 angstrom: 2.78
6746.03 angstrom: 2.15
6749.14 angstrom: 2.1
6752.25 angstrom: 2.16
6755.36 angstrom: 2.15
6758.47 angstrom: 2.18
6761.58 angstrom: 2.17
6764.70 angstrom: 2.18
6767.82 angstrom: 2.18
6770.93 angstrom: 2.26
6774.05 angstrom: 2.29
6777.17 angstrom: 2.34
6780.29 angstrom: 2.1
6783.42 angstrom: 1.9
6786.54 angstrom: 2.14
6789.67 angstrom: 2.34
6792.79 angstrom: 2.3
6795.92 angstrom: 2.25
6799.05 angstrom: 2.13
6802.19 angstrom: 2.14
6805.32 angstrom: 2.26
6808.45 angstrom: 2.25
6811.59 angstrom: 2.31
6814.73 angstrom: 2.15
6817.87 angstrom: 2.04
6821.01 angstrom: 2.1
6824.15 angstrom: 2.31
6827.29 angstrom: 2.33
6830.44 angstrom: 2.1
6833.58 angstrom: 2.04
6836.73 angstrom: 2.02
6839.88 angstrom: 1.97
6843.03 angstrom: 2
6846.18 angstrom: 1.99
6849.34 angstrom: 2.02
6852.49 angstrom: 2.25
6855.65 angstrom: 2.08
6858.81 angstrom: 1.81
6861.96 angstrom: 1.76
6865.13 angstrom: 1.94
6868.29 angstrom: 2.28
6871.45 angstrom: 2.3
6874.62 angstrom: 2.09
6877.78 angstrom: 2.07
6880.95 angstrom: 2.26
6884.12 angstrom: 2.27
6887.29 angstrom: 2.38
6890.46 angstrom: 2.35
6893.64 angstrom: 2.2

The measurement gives 1.22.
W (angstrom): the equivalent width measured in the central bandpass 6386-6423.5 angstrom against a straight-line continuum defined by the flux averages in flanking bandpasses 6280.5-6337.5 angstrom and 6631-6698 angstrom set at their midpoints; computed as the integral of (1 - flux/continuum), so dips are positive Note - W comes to 1.63 angstrom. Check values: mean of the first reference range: 2.2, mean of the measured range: 2.16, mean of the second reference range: 2.41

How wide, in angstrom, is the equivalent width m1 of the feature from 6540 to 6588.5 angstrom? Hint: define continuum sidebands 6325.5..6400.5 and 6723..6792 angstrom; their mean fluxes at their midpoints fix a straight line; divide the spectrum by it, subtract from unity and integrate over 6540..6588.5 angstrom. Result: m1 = -3.9 angstrom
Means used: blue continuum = 2.19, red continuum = 2.35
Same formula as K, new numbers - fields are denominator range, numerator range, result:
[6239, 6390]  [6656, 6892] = 1.19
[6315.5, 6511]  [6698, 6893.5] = 1.13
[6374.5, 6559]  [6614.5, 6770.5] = 1.11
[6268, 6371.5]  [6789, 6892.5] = 1.15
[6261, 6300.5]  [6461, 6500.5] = 1.13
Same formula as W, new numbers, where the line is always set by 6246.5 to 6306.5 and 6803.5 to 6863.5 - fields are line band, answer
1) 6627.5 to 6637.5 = -1.3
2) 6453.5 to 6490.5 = -1.9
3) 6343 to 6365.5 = -0.9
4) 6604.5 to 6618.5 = -0.6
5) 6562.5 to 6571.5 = -2.0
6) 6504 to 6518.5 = -1.2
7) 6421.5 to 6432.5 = -0.5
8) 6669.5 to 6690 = -2.9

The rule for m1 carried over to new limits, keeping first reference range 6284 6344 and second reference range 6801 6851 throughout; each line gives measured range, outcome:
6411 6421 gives 0.2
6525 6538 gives -1.7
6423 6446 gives 0.1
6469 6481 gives -0.1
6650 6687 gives -4.4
